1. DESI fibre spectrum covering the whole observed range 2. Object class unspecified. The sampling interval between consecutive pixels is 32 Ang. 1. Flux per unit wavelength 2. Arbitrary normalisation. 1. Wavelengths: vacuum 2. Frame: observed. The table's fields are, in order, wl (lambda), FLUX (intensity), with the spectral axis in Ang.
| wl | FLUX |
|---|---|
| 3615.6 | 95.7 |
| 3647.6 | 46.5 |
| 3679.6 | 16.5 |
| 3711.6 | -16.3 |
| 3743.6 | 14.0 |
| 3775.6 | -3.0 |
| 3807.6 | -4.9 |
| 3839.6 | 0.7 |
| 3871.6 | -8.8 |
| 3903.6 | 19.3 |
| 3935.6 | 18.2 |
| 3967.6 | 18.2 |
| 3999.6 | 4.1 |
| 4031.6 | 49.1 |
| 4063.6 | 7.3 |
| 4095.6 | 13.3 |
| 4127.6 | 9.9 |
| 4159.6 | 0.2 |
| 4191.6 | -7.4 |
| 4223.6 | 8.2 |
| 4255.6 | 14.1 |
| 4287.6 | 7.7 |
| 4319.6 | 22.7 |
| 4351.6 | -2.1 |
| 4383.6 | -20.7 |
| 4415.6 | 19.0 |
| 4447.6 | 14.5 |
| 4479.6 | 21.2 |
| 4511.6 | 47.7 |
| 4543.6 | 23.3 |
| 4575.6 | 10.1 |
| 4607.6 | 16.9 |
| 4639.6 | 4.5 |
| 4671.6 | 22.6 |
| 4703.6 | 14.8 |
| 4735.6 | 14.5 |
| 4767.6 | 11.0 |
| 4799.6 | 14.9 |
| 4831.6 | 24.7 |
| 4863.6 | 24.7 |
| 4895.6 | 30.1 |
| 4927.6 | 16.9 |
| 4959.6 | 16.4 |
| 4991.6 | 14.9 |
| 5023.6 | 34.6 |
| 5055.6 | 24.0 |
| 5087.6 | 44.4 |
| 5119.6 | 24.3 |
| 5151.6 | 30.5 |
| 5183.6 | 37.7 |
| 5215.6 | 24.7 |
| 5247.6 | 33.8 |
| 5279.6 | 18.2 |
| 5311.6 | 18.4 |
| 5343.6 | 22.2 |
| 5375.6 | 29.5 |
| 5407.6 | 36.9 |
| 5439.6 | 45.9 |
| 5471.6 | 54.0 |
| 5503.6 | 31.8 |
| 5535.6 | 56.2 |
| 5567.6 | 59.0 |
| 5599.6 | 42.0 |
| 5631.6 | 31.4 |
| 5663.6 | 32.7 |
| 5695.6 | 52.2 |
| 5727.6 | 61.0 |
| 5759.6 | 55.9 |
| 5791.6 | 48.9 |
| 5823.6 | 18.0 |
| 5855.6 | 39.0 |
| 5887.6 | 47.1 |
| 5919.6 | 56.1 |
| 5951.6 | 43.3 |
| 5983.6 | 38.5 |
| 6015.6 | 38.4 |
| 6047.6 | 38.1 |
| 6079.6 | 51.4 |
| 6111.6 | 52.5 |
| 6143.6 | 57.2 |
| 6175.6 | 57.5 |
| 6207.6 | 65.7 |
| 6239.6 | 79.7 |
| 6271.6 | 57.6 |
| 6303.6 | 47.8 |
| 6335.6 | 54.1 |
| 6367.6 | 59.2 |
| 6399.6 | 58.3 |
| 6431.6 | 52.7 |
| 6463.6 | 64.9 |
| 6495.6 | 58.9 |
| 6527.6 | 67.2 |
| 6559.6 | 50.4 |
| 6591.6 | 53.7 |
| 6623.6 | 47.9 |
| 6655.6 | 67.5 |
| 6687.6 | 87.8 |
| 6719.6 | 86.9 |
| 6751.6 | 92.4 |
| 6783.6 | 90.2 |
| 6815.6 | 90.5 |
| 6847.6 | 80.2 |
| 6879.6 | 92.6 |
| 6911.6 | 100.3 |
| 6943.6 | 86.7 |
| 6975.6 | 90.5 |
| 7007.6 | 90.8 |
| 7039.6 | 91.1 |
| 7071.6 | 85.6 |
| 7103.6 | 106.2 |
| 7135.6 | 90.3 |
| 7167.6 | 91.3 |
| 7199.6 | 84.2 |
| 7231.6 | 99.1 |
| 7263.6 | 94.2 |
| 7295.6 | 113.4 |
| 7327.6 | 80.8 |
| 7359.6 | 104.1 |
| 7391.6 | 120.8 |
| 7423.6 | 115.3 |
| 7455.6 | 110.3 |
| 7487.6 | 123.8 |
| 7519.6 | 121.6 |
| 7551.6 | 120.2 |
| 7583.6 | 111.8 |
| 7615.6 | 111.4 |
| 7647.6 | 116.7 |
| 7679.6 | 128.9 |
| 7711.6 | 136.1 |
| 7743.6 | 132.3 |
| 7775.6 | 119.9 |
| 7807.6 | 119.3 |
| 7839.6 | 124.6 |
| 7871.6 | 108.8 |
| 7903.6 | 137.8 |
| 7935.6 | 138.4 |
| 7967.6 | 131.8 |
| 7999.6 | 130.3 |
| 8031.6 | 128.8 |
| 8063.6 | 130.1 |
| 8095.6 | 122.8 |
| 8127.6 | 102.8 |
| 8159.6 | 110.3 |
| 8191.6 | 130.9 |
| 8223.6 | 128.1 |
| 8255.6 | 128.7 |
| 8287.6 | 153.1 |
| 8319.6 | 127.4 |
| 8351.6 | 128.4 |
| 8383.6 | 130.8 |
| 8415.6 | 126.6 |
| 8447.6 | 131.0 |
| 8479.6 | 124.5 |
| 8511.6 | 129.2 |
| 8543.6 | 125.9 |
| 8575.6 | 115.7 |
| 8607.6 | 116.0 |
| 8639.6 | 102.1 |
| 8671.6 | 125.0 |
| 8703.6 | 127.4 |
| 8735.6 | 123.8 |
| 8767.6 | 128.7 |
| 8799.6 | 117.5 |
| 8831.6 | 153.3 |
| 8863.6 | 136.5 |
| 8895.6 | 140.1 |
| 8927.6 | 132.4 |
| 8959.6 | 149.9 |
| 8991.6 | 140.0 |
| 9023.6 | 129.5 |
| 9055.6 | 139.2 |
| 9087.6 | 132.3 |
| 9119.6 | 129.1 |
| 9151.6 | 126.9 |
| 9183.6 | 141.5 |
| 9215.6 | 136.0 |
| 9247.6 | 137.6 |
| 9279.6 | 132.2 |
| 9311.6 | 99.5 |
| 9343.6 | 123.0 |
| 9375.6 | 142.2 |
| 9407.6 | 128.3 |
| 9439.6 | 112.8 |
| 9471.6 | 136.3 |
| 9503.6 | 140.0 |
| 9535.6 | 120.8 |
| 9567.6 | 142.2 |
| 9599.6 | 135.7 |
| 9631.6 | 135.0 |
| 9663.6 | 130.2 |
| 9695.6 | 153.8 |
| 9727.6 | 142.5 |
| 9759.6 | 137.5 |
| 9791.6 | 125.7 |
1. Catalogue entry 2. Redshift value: 0.671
